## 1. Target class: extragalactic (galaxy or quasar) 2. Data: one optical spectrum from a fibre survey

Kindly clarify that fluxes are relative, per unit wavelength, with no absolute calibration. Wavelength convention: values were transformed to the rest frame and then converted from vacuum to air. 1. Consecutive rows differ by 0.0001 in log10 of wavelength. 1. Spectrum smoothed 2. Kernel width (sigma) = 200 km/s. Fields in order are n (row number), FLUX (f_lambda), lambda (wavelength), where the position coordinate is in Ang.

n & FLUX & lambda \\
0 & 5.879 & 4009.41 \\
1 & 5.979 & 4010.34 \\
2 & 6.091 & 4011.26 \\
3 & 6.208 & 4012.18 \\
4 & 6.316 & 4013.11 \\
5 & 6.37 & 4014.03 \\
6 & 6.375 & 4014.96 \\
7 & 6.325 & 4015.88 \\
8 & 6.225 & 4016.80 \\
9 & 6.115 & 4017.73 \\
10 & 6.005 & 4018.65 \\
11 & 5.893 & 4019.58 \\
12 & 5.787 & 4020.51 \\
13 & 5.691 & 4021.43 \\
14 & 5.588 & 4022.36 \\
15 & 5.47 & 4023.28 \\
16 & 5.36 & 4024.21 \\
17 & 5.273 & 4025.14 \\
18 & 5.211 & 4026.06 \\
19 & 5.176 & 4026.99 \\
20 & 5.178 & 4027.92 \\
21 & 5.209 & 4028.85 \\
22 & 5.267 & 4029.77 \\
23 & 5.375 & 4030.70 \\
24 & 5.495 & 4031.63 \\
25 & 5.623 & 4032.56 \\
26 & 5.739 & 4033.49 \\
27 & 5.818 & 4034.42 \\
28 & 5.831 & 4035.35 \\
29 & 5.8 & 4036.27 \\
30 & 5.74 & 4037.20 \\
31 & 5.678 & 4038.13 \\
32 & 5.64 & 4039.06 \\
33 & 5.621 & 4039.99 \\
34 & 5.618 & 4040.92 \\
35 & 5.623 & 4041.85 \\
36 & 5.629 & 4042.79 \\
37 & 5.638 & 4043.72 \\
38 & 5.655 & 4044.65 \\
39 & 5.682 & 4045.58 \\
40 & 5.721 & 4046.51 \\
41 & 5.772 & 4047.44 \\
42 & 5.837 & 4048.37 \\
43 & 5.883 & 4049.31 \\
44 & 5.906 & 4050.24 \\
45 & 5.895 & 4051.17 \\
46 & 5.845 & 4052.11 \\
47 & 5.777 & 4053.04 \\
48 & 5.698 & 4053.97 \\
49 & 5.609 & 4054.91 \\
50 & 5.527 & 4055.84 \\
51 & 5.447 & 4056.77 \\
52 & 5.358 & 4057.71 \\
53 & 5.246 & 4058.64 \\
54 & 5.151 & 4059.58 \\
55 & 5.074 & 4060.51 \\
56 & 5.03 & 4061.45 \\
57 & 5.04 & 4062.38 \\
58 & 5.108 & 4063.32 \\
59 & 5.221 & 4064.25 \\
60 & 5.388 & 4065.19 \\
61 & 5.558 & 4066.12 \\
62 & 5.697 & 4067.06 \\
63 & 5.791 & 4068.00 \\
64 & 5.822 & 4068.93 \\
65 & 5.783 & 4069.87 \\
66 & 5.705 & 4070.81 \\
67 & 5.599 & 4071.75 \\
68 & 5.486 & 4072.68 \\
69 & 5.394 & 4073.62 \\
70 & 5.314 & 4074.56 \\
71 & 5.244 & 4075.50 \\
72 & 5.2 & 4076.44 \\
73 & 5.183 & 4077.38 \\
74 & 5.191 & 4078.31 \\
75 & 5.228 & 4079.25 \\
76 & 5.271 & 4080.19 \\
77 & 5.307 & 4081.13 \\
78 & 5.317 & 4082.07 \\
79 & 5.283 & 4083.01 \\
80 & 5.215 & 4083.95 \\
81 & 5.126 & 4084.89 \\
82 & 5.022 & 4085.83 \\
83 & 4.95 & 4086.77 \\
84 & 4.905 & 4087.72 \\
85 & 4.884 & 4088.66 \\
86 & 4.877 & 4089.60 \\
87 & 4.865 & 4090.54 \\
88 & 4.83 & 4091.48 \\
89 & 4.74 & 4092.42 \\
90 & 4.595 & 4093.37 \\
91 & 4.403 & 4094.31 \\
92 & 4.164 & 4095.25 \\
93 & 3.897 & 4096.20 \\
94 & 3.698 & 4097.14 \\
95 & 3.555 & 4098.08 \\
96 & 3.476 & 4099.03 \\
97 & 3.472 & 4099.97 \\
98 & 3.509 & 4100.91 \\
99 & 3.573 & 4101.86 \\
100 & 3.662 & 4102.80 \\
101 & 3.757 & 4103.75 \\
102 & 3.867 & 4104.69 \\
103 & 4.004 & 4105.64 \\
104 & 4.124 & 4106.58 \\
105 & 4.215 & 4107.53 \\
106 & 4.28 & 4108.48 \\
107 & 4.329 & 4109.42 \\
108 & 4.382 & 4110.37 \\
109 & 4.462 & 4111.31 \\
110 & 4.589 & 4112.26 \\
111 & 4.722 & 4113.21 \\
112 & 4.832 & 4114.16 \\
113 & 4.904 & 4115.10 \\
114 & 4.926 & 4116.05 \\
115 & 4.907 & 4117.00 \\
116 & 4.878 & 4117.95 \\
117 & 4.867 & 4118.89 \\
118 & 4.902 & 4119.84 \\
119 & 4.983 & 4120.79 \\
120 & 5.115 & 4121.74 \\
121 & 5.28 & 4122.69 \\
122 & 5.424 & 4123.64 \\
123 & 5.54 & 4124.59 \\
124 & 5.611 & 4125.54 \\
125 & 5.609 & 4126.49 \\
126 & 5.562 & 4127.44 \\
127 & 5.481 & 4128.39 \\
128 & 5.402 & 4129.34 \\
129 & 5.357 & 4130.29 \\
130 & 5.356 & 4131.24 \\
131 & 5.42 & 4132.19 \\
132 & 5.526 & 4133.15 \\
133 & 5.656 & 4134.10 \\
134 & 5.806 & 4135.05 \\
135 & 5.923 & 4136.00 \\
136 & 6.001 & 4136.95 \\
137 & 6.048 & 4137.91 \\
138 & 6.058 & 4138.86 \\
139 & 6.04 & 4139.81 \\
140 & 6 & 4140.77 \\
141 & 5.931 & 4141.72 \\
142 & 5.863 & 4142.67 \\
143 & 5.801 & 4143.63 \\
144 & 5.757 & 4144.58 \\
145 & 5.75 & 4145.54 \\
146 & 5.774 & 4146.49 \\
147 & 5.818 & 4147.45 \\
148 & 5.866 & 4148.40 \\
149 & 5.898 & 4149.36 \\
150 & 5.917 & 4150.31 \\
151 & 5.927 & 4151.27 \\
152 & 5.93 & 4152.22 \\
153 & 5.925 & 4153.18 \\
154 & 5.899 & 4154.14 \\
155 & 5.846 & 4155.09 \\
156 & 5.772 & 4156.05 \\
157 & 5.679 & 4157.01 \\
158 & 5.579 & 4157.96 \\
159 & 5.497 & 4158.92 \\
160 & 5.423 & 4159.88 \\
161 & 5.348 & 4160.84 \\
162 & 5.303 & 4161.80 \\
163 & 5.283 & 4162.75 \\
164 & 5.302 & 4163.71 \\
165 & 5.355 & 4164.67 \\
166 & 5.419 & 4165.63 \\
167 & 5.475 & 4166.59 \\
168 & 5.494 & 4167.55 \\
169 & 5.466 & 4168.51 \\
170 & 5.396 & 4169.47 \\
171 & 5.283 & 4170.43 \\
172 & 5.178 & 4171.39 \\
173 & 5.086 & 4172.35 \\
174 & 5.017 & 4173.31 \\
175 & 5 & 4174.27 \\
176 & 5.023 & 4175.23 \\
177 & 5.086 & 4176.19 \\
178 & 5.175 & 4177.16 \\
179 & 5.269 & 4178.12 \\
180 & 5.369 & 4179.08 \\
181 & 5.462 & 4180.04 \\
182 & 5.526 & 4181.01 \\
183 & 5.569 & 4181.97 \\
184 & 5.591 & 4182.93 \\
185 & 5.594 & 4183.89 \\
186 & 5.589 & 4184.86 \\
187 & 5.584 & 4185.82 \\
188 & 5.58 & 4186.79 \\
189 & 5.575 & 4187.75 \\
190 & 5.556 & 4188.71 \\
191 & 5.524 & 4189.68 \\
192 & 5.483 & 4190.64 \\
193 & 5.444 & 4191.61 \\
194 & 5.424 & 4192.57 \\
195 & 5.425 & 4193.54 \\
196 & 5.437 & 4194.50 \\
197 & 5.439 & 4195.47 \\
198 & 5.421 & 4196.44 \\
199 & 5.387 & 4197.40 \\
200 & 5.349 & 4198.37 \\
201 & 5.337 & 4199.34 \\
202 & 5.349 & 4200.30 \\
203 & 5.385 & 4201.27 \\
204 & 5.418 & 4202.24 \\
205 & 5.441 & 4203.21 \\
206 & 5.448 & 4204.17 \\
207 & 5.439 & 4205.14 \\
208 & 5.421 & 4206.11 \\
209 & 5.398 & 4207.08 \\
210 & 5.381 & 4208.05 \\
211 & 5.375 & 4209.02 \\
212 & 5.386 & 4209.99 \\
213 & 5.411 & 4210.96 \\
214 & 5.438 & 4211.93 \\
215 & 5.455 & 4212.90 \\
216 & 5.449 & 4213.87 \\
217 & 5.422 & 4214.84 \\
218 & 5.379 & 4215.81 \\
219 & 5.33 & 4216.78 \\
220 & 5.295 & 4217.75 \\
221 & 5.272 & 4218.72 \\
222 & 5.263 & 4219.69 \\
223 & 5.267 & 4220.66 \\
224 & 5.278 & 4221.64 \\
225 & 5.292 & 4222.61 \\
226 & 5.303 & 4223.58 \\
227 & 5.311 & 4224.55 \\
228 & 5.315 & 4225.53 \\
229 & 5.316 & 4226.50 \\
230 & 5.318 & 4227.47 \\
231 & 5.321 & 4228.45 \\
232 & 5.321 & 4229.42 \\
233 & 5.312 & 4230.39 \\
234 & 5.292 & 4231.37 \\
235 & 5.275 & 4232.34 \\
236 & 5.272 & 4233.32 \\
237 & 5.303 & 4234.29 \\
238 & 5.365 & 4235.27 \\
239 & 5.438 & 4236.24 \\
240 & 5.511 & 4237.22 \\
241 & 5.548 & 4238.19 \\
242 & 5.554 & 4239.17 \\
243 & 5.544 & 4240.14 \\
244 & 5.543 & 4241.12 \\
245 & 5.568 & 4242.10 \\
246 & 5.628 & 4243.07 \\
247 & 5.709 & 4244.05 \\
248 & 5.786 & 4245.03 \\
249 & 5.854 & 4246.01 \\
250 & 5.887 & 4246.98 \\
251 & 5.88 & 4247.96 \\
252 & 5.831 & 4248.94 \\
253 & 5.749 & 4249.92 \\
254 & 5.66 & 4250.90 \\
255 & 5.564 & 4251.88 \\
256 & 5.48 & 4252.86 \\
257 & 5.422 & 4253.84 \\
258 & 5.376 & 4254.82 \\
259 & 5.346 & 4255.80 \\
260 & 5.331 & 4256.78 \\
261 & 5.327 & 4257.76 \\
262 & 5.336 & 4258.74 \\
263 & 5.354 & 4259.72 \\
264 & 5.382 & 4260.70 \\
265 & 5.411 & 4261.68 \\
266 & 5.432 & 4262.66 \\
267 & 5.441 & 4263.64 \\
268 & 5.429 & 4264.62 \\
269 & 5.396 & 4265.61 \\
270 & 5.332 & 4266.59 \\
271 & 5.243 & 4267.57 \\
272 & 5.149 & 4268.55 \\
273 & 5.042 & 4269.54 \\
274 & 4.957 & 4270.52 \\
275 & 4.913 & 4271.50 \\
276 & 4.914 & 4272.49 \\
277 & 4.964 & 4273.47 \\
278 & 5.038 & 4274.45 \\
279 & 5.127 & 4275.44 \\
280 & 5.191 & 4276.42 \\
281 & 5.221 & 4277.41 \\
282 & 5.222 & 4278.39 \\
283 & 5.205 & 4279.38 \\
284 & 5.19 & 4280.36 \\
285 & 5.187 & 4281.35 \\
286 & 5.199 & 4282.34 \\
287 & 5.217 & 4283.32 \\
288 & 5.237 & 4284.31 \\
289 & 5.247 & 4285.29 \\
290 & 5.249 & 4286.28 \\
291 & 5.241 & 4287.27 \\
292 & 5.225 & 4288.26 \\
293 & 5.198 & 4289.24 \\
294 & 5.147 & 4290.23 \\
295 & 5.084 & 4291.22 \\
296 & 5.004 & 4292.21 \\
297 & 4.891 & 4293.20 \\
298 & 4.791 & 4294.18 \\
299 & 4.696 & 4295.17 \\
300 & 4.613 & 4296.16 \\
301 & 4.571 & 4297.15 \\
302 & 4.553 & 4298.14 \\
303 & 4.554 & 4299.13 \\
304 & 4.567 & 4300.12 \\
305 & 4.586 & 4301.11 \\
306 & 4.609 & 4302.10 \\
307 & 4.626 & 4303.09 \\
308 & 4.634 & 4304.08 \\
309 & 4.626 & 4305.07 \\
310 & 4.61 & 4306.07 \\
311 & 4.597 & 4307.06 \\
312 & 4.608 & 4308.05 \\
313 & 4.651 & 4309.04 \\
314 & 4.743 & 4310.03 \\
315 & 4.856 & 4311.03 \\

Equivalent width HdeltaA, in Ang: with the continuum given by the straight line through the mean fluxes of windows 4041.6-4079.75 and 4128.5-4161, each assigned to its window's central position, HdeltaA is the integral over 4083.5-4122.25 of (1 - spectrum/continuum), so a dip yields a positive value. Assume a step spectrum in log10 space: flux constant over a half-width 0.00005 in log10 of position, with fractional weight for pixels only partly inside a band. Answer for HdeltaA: 8.1 Ang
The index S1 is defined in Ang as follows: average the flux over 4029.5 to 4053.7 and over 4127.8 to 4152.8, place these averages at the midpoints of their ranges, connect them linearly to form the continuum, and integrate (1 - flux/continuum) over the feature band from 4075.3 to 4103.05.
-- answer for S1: 5.4 Ang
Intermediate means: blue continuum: 5.7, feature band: 4.62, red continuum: 5.78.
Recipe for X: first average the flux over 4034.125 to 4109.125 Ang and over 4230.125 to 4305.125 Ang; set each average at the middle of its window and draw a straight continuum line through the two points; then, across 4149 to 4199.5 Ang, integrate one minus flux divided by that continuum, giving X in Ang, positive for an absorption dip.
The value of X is -2.93 Ang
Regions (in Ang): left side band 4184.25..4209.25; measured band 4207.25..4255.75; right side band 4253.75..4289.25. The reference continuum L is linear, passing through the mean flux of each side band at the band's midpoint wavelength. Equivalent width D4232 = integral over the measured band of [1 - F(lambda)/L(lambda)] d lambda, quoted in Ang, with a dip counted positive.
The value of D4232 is -1.0 Ang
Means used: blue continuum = 5.45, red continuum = 5.23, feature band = 5.45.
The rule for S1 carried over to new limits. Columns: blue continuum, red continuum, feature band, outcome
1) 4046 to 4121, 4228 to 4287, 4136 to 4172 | -3.97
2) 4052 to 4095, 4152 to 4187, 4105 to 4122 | 2.27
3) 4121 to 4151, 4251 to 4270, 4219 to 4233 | 0.40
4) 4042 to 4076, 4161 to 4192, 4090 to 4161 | 4.59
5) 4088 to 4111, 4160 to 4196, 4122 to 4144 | -4.73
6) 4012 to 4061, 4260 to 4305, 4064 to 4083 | 0.50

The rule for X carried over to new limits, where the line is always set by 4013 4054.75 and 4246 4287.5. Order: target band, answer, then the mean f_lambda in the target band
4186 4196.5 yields -0.1 Ang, 5.49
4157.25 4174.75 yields 0.5 Ang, 5.33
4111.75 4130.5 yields 1.4 Ang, 5.14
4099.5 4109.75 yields 3.1 Ang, 3.89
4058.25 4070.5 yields 0.6 Ang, 5.38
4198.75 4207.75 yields 0.0 Ang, 5.4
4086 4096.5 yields 1.8 Ang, 4.67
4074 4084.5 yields 0.7 Ang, 5.25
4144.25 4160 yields -0.8 Ang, 5.79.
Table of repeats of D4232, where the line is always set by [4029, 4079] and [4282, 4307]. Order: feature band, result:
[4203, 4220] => -1.0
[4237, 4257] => -2.4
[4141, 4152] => -1.2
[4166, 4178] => 0.0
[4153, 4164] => -0.7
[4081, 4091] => 0.7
